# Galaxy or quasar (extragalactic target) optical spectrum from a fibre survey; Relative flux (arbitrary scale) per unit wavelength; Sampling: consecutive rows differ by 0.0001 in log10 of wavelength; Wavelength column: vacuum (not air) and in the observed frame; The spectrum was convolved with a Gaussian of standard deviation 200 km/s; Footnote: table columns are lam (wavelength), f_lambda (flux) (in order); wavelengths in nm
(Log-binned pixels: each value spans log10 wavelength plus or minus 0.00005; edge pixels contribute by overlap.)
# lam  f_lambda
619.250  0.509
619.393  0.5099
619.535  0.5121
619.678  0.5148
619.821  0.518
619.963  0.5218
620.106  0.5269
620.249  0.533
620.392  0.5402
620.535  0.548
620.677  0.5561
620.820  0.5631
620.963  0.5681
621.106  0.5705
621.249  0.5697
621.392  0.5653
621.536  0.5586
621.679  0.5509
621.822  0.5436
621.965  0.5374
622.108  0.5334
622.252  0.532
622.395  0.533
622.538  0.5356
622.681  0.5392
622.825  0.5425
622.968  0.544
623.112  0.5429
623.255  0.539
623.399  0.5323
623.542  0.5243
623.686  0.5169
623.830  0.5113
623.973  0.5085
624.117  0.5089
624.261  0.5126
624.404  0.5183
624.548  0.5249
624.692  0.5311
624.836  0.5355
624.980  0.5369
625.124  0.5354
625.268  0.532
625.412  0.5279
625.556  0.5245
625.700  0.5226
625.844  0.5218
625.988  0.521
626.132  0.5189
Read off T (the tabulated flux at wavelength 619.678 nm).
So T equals 0.5148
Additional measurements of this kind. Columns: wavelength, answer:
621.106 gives 0.5705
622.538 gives 0.5356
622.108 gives 0.5334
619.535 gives 0.5121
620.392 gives 0.5402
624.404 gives 0.5183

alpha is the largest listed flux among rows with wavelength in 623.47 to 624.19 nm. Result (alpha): 0.5243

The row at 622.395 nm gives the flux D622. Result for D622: 0.533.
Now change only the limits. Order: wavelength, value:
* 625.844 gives 0.5218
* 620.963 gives 0.5681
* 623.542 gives 0.5243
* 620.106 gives 0.5269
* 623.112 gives 0.5429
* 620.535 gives 0.548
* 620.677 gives 0.5561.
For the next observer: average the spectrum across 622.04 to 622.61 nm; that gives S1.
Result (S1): 0.534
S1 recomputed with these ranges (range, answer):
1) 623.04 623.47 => 0.538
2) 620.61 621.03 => 0.562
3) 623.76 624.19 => 0.51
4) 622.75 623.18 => 0.542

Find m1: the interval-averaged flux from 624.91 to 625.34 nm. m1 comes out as 0.535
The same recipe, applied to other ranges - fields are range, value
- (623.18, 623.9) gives 0.525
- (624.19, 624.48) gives 0.517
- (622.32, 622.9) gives 0.538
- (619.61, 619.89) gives 0.516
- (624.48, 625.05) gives 0.532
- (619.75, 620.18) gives 0.523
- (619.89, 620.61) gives 0.535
